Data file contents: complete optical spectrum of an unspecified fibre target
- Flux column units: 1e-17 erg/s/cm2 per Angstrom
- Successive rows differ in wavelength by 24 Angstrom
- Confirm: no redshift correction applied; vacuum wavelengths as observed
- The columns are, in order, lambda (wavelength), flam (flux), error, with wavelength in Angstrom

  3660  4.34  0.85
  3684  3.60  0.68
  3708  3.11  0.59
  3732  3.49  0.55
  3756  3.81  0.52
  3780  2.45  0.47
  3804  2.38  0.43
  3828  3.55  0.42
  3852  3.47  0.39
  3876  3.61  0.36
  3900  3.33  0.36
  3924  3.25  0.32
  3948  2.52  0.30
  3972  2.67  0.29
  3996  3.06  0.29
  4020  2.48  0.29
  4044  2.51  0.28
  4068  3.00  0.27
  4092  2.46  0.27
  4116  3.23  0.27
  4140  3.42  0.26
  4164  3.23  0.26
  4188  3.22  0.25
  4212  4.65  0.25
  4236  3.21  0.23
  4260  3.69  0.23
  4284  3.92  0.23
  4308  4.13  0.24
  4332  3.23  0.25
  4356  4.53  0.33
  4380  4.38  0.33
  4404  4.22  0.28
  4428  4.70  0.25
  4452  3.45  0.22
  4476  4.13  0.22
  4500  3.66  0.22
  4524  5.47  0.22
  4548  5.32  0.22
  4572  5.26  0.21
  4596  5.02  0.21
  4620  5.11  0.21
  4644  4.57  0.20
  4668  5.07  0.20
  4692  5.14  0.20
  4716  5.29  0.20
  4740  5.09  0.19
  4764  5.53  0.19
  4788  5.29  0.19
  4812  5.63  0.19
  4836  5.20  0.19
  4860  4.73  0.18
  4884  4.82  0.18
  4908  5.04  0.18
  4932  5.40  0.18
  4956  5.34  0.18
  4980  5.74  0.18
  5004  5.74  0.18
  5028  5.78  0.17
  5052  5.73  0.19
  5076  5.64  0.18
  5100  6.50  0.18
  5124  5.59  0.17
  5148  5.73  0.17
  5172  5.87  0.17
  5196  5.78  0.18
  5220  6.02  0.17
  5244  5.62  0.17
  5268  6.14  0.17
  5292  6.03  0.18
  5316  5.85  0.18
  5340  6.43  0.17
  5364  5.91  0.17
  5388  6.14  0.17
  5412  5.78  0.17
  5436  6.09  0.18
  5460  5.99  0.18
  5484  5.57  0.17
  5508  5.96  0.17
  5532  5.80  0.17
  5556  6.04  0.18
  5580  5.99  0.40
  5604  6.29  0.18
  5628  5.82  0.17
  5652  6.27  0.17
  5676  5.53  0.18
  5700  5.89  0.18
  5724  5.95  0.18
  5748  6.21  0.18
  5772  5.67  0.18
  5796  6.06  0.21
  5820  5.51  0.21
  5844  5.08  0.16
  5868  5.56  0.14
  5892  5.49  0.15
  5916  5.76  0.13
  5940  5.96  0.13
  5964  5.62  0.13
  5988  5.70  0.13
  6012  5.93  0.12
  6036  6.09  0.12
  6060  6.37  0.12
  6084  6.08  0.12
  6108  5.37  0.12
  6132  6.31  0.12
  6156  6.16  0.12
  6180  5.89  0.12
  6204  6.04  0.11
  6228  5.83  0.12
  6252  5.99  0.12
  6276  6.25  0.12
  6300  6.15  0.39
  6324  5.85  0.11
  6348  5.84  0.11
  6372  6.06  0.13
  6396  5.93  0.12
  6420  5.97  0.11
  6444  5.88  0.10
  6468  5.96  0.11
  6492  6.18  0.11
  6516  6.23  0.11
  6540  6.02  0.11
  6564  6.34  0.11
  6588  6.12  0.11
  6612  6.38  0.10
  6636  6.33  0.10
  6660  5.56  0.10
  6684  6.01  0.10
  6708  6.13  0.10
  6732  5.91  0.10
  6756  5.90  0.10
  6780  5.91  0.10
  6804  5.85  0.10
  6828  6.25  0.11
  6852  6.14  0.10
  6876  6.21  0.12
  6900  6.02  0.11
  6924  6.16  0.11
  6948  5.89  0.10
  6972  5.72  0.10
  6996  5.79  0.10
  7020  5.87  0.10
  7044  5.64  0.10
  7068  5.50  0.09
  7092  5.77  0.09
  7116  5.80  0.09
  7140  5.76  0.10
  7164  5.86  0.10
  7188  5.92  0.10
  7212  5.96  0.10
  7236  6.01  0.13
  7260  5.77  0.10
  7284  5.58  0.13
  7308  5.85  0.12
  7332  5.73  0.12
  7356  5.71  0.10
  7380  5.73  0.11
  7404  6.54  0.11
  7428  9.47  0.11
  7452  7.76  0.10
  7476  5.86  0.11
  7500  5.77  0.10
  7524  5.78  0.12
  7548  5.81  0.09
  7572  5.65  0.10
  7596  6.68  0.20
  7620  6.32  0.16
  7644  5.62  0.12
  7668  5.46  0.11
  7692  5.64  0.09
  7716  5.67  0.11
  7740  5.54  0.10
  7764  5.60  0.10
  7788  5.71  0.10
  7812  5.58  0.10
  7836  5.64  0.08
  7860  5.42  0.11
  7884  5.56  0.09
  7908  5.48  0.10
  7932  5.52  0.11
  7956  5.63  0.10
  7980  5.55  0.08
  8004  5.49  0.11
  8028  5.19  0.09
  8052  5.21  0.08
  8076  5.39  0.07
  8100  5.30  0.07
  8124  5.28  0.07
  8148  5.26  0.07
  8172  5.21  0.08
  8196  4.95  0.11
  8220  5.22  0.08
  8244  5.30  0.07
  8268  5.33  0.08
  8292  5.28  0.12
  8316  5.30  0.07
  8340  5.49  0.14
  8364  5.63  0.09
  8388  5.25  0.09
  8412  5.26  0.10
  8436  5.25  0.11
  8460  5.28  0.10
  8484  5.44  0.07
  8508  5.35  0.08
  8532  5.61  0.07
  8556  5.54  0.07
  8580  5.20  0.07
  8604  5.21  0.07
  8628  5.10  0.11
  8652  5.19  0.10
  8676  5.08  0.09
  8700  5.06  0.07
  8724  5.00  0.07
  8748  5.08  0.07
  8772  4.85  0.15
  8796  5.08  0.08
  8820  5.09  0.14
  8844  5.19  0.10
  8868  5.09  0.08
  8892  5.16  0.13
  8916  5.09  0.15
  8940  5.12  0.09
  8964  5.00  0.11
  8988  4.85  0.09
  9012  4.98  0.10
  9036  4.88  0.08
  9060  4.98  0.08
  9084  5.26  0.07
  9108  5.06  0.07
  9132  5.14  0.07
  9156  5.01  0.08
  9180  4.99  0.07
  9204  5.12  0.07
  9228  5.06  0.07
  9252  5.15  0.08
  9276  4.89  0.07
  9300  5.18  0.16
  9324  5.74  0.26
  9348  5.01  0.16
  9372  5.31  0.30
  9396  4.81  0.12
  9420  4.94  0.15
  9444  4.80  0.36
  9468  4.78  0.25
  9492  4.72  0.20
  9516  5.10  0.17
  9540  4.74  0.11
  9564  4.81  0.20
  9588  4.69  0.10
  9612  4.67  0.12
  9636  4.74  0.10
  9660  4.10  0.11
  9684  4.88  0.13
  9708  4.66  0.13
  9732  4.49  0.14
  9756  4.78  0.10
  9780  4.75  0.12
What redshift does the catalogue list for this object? 0.13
